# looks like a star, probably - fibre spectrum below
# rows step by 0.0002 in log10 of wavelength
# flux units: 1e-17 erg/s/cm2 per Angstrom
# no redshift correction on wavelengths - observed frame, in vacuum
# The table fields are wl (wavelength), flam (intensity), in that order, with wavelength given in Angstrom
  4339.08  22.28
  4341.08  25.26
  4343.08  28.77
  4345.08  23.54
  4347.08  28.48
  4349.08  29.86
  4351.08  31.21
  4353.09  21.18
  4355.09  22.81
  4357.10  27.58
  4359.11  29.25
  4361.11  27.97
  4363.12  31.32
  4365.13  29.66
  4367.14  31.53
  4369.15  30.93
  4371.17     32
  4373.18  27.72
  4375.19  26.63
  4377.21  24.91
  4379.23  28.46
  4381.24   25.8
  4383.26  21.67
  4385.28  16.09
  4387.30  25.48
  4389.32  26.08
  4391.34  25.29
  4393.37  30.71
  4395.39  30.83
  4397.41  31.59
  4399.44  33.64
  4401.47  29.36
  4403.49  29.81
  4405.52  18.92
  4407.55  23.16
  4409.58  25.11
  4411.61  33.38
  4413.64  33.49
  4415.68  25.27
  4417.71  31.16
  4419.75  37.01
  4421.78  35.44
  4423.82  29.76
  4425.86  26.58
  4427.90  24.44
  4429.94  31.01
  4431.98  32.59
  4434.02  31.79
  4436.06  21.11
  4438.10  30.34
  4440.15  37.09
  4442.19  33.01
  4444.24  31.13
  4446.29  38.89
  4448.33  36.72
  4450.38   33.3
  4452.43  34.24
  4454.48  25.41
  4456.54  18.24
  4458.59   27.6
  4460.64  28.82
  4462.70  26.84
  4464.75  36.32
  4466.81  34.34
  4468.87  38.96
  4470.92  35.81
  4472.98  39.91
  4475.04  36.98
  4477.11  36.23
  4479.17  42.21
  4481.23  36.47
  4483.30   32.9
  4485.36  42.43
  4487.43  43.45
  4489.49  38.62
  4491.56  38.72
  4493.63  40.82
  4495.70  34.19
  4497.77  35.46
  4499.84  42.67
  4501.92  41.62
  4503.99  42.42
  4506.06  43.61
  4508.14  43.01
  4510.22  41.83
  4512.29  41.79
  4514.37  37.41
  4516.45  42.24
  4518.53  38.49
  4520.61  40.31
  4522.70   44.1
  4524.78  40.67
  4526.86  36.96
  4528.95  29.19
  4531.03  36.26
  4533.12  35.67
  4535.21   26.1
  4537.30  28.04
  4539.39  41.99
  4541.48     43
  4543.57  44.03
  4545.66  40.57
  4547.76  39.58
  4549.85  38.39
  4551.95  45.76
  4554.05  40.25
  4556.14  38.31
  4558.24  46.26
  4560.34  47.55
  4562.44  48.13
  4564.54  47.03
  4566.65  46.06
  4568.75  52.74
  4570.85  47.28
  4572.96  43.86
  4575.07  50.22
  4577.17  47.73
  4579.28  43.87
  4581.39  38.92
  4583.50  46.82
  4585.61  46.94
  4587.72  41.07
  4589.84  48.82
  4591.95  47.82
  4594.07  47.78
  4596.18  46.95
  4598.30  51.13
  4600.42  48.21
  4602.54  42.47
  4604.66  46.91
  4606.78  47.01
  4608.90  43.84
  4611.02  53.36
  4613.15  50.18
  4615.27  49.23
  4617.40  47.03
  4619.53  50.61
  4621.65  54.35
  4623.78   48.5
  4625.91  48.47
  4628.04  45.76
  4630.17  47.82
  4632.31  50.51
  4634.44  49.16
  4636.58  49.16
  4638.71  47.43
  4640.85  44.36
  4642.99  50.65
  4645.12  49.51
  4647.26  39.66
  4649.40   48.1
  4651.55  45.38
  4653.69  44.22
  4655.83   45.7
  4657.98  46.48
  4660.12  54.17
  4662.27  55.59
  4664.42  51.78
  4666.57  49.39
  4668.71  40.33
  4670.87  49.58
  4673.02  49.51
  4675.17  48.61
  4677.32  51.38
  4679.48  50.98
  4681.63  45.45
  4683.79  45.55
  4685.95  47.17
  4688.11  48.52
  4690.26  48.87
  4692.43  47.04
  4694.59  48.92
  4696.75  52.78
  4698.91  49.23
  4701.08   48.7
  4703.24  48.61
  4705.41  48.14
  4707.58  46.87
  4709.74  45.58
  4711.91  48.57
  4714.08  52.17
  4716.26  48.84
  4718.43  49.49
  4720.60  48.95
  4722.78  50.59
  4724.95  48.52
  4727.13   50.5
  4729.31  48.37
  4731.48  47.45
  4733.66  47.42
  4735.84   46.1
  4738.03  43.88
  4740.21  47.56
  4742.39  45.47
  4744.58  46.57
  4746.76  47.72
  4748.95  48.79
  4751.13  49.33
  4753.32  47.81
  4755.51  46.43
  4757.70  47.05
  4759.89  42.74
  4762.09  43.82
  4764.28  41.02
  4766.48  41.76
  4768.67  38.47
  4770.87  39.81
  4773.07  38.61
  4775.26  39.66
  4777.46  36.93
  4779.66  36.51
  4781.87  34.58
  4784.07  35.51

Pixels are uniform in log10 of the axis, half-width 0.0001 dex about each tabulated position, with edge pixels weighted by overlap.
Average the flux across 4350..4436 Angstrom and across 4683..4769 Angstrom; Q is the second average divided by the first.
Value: 1.68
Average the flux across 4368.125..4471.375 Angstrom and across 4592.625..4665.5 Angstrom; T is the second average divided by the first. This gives 1.6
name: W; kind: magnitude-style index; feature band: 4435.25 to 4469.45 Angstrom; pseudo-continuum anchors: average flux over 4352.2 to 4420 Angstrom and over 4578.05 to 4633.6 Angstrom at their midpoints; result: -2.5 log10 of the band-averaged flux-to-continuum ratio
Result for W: 0.080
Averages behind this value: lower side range 27.7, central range 31.3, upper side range 47.5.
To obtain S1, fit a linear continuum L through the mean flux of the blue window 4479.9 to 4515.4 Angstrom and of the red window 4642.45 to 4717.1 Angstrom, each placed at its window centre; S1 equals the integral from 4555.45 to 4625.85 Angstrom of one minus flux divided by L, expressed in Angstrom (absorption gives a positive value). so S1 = -4.9 Angstrom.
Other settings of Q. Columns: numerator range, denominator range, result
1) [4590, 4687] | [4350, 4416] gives 1.75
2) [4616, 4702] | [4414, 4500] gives 1.44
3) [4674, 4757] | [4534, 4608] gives 1.09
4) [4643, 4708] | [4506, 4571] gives 1.18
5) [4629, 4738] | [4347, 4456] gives 1.67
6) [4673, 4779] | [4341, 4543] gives 1.44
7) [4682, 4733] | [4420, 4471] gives 1.56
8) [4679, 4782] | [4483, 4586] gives 1.12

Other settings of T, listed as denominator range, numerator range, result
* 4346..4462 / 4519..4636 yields 1.55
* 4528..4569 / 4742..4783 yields 1.05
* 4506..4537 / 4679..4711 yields 1.26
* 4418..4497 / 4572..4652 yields 1.41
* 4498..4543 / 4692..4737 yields 1.25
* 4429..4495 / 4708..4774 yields 1.36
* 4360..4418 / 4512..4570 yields 1.46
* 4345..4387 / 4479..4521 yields 1.47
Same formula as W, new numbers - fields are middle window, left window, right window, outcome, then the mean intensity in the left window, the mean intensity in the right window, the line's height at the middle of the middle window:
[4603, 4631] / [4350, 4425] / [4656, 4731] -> -0.114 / 28.2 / 48.9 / 43.7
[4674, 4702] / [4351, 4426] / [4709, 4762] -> -0.086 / 28.1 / 47.7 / 45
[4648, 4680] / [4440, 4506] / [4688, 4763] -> -0.084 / 35.8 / 47.9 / 45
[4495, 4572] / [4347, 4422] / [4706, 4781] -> -0.156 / 28.1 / 45.5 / 35.3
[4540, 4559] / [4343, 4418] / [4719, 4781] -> -0.175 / 27.6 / 44.9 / 35.5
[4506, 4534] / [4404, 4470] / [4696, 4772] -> -0.126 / 30.4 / 47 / 35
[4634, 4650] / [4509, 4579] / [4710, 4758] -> -0.054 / 41.5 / 48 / 44.9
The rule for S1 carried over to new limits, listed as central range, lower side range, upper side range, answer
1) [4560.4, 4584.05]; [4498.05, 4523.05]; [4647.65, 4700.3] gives -1.4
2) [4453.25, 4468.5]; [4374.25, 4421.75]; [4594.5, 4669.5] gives 2.1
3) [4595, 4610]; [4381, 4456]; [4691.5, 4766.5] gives -2.4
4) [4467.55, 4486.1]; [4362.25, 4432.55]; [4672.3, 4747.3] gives -2.4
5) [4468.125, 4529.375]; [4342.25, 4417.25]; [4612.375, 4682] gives -4.3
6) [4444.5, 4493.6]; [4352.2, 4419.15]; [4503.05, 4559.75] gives -0.7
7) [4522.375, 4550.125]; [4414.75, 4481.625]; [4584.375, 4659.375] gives 1.9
